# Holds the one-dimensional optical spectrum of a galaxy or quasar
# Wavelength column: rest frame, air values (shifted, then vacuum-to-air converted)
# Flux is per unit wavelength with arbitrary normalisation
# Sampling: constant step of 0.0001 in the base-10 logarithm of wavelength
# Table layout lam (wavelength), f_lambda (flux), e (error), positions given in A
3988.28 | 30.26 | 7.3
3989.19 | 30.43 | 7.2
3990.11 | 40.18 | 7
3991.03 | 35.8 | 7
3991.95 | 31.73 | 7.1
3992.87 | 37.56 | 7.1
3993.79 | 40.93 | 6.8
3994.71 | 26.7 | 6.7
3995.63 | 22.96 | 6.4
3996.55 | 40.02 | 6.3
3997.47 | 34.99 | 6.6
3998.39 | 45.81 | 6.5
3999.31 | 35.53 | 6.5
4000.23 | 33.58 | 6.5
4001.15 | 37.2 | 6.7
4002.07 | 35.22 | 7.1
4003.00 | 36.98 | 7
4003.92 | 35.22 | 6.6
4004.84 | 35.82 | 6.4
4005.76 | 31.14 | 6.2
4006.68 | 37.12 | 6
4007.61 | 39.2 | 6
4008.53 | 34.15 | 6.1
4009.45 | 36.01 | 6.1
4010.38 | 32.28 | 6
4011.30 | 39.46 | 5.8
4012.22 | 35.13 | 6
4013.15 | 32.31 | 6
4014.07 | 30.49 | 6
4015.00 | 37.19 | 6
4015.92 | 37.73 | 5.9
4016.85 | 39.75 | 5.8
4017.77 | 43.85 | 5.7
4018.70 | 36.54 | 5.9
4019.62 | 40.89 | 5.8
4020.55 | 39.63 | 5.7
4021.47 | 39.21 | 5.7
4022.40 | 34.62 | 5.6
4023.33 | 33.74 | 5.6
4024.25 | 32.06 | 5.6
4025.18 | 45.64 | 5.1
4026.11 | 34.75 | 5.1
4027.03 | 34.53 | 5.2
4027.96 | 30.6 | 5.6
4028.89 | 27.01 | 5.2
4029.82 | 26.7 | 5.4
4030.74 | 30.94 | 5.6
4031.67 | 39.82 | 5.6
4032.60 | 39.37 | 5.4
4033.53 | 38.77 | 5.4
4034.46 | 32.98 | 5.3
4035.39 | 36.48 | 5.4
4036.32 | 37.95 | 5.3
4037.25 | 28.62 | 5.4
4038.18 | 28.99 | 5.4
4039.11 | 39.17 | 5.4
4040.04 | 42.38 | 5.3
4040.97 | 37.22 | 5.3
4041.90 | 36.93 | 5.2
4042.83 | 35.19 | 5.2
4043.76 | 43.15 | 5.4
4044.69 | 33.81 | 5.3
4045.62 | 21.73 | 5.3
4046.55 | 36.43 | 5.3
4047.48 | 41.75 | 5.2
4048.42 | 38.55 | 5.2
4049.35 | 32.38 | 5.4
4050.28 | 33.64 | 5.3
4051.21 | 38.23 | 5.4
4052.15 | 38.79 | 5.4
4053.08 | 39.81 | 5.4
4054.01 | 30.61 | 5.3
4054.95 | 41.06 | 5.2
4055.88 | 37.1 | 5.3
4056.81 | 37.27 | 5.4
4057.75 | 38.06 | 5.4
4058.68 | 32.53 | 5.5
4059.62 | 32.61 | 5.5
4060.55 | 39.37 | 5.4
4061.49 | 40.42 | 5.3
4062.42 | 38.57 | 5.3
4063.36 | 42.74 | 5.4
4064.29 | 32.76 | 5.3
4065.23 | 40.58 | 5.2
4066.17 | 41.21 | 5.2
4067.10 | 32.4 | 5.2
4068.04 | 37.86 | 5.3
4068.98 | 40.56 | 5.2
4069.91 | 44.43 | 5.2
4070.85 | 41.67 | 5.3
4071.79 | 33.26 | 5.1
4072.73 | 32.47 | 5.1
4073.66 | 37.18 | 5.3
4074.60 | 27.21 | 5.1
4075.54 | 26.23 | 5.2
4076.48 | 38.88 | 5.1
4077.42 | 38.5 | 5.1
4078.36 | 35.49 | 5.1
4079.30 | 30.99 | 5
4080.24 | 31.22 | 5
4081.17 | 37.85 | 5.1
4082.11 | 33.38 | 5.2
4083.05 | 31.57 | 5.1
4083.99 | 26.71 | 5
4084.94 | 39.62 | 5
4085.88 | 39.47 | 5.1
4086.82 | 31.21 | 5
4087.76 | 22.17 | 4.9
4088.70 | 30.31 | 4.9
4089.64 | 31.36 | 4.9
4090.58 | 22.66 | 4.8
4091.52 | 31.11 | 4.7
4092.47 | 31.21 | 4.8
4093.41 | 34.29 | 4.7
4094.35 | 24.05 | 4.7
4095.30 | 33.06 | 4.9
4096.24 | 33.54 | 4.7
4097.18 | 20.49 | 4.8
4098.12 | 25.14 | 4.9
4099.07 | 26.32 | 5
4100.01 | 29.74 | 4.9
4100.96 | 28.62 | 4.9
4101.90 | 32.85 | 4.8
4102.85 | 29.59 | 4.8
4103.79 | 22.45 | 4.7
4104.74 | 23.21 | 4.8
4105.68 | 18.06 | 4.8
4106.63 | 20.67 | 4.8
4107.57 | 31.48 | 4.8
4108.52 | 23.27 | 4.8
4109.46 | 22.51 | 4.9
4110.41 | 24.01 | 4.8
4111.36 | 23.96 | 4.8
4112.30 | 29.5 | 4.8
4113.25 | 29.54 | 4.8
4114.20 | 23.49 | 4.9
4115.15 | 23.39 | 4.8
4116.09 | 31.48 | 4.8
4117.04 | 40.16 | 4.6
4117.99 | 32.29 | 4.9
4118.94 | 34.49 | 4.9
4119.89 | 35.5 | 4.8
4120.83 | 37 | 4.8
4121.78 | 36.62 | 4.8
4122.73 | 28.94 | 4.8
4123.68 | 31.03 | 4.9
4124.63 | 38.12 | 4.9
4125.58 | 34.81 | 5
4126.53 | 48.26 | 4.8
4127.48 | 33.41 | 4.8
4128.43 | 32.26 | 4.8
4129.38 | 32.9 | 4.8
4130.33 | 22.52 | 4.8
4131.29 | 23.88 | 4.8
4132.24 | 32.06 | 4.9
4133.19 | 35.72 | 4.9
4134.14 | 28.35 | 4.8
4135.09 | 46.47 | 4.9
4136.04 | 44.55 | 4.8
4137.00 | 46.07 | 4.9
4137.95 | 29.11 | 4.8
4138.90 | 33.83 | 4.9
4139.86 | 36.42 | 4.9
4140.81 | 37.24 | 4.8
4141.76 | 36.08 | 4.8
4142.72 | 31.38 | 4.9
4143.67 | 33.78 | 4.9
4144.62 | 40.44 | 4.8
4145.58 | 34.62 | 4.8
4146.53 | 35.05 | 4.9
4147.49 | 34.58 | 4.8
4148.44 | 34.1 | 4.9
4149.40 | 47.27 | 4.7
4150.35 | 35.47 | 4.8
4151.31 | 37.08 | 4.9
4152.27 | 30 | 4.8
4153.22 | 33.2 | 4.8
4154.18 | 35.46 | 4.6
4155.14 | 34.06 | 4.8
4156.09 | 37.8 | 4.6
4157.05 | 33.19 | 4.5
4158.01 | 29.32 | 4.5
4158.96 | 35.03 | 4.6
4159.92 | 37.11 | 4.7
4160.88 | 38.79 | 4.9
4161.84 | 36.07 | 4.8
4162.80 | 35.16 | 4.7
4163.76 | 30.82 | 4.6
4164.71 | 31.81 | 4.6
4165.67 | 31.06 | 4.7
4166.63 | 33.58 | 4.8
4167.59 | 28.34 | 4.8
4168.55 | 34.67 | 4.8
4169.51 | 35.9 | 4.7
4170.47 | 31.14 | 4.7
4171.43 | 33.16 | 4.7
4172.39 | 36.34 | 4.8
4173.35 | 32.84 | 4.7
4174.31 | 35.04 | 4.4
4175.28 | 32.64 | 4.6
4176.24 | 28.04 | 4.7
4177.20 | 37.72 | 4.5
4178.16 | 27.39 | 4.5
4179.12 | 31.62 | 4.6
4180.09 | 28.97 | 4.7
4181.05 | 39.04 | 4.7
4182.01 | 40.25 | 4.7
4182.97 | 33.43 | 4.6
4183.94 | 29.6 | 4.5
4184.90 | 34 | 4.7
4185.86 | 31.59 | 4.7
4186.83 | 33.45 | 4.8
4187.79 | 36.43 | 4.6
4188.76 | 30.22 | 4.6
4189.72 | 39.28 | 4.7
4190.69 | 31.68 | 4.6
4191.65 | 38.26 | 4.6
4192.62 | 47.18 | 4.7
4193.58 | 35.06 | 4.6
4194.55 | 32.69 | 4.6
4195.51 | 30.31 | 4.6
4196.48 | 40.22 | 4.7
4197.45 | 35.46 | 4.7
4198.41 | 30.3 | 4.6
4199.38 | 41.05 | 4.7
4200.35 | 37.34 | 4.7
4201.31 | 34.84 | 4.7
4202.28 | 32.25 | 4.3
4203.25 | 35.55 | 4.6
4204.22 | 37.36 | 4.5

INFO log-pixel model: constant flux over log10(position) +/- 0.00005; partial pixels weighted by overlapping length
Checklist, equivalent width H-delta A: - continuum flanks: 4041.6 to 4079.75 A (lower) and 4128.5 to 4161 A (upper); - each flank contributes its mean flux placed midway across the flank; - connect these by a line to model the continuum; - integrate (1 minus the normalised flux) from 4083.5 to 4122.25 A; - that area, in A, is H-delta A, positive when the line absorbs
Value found 7.3 A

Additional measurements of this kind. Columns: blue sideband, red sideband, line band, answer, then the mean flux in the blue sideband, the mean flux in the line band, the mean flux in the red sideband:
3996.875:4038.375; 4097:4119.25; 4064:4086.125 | -3.9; 35.7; 35.4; 27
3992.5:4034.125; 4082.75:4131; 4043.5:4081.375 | -4.3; 35.7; 36.3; 29.8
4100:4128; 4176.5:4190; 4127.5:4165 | -3.8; 30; 34.8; 33.6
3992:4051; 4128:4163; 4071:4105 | 4.4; 35.6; 30.8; 35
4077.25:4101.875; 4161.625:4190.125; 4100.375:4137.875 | 0.6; 30.7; 31.1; 33.3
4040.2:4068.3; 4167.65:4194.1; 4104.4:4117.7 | 3.5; 36.8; 26.2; 34.2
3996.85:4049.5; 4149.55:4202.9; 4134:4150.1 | -1.2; 35.9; 37.2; 34.3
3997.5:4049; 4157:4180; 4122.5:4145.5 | -0.8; 35.9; 35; 33.1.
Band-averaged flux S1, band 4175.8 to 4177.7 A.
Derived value 33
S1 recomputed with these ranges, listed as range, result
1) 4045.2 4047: 29.2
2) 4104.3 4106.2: 20.6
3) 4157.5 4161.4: 35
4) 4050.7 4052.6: 38.3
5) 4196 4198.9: 35.3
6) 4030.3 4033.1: 36.7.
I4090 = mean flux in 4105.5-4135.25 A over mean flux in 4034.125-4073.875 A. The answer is 0.8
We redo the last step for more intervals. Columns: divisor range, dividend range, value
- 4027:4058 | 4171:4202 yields 0.97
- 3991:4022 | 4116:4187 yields 0.95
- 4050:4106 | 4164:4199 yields 1.02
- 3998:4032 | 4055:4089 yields 0.99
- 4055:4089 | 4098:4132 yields 0.83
